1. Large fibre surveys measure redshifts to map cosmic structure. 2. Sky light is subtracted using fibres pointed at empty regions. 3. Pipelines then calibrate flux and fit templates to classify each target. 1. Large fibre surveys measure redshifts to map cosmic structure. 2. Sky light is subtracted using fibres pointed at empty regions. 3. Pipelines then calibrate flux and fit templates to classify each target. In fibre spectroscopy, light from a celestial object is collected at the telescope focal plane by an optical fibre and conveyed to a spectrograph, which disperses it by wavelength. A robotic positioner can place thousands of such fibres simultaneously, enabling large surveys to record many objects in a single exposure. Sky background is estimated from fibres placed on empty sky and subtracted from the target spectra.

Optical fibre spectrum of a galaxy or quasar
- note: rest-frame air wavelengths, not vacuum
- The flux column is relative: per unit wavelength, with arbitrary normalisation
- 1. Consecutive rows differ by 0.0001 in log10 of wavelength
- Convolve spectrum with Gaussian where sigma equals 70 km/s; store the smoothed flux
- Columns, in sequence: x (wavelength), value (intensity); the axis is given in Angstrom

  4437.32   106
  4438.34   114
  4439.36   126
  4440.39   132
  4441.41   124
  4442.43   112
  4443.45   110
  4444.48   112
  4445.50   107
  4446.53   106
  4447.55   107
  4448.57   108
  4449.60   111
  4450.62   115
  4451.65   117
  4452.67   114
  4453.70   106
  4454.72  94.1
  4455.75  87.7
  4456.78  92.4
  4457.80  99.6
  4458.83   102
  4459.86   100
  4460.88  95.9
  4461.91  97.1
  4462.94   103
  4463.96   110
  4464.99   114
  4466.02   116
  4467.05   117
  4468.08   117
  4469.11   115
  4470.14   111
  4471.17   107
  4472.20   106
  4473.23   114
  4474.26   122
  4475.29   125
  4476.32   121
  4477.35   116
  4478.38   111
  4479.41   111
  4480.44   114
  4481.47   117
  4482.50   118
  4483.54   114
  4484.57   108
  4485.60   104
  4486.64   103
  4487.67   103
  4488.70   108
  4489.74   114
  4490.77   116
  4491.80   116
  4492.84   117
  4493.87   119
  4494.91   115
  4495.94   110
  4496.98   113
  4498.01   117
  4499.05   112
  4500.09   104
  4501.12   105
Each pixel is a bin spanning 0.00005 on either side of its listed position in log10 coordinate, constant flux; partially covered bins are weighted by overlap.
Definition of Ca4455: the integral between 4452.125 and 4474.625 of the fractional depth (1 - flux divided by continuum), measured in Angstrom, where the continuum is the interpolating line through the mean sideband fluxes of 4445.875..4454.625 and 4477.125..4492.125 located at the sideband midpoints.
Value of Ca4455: 0.8 Angstrom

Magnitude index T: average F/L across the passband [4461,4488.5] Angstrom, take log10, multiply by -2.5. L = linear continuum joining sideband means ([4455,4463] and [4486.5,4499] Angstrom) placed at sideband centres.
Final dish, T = -0.08 mag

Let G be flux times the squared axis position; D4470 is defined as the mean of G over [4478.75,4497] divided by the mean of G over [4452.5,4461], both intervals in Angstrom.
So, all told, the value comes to 1.15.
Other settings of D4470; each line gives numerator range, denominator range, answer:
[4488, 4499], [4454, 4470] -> 1.11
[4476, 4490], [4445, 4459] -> 1.08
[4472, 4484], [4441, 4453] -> 1.05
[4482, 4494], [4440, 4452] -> 1.00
